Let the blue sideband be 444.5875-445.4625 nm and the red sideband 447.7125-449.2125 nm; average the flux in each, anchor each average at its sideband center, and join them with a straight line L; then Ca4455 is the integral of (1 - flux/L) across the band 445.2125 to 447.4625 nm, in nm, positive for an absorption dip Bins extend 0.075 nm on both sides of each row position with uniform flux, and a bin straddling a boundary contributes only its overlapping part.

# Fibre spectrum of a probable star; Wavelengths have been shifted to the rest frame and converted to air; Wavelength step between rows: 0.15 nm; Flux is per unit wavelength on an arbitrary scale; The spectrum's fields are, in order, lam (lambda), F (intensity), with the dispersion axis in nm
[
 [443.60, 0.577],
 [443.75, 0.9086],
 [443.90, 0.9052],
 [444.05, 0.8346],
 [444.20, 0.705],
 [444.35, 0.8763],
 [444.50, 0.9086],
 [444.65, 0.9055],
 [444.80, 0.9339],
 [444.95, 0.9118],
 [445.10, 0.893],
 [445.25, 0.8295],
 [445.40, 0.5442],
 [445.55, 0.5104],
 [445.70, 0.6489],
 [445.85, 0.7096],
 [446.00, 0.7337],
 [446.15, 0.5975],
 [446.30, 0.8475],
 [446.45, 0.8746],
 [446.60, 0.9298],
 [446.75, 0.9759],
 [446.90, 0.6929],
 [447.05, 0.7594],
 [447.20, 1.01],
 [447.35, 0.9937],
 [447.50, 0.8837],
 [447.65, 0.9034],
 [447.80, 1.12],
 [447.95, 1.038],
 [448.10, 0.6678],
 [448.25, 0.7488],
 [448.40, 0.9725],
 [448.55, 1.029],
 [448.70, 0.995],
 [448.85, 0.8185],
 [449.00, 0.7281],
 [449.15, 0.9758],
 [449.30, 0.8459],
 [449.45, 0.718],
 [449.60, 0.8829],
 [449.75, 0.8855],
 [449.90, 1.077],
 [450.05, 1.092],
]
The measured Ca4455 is 0.23 nm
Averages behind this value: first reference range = 0.84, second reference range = 0.909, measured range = 0.778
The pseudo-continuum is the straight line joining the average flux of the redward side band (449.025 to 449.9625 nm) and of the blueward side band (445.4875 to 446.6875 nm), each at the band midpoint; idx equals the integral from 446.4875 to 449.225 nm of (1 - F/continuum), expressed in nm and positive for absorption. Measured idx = -0.30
